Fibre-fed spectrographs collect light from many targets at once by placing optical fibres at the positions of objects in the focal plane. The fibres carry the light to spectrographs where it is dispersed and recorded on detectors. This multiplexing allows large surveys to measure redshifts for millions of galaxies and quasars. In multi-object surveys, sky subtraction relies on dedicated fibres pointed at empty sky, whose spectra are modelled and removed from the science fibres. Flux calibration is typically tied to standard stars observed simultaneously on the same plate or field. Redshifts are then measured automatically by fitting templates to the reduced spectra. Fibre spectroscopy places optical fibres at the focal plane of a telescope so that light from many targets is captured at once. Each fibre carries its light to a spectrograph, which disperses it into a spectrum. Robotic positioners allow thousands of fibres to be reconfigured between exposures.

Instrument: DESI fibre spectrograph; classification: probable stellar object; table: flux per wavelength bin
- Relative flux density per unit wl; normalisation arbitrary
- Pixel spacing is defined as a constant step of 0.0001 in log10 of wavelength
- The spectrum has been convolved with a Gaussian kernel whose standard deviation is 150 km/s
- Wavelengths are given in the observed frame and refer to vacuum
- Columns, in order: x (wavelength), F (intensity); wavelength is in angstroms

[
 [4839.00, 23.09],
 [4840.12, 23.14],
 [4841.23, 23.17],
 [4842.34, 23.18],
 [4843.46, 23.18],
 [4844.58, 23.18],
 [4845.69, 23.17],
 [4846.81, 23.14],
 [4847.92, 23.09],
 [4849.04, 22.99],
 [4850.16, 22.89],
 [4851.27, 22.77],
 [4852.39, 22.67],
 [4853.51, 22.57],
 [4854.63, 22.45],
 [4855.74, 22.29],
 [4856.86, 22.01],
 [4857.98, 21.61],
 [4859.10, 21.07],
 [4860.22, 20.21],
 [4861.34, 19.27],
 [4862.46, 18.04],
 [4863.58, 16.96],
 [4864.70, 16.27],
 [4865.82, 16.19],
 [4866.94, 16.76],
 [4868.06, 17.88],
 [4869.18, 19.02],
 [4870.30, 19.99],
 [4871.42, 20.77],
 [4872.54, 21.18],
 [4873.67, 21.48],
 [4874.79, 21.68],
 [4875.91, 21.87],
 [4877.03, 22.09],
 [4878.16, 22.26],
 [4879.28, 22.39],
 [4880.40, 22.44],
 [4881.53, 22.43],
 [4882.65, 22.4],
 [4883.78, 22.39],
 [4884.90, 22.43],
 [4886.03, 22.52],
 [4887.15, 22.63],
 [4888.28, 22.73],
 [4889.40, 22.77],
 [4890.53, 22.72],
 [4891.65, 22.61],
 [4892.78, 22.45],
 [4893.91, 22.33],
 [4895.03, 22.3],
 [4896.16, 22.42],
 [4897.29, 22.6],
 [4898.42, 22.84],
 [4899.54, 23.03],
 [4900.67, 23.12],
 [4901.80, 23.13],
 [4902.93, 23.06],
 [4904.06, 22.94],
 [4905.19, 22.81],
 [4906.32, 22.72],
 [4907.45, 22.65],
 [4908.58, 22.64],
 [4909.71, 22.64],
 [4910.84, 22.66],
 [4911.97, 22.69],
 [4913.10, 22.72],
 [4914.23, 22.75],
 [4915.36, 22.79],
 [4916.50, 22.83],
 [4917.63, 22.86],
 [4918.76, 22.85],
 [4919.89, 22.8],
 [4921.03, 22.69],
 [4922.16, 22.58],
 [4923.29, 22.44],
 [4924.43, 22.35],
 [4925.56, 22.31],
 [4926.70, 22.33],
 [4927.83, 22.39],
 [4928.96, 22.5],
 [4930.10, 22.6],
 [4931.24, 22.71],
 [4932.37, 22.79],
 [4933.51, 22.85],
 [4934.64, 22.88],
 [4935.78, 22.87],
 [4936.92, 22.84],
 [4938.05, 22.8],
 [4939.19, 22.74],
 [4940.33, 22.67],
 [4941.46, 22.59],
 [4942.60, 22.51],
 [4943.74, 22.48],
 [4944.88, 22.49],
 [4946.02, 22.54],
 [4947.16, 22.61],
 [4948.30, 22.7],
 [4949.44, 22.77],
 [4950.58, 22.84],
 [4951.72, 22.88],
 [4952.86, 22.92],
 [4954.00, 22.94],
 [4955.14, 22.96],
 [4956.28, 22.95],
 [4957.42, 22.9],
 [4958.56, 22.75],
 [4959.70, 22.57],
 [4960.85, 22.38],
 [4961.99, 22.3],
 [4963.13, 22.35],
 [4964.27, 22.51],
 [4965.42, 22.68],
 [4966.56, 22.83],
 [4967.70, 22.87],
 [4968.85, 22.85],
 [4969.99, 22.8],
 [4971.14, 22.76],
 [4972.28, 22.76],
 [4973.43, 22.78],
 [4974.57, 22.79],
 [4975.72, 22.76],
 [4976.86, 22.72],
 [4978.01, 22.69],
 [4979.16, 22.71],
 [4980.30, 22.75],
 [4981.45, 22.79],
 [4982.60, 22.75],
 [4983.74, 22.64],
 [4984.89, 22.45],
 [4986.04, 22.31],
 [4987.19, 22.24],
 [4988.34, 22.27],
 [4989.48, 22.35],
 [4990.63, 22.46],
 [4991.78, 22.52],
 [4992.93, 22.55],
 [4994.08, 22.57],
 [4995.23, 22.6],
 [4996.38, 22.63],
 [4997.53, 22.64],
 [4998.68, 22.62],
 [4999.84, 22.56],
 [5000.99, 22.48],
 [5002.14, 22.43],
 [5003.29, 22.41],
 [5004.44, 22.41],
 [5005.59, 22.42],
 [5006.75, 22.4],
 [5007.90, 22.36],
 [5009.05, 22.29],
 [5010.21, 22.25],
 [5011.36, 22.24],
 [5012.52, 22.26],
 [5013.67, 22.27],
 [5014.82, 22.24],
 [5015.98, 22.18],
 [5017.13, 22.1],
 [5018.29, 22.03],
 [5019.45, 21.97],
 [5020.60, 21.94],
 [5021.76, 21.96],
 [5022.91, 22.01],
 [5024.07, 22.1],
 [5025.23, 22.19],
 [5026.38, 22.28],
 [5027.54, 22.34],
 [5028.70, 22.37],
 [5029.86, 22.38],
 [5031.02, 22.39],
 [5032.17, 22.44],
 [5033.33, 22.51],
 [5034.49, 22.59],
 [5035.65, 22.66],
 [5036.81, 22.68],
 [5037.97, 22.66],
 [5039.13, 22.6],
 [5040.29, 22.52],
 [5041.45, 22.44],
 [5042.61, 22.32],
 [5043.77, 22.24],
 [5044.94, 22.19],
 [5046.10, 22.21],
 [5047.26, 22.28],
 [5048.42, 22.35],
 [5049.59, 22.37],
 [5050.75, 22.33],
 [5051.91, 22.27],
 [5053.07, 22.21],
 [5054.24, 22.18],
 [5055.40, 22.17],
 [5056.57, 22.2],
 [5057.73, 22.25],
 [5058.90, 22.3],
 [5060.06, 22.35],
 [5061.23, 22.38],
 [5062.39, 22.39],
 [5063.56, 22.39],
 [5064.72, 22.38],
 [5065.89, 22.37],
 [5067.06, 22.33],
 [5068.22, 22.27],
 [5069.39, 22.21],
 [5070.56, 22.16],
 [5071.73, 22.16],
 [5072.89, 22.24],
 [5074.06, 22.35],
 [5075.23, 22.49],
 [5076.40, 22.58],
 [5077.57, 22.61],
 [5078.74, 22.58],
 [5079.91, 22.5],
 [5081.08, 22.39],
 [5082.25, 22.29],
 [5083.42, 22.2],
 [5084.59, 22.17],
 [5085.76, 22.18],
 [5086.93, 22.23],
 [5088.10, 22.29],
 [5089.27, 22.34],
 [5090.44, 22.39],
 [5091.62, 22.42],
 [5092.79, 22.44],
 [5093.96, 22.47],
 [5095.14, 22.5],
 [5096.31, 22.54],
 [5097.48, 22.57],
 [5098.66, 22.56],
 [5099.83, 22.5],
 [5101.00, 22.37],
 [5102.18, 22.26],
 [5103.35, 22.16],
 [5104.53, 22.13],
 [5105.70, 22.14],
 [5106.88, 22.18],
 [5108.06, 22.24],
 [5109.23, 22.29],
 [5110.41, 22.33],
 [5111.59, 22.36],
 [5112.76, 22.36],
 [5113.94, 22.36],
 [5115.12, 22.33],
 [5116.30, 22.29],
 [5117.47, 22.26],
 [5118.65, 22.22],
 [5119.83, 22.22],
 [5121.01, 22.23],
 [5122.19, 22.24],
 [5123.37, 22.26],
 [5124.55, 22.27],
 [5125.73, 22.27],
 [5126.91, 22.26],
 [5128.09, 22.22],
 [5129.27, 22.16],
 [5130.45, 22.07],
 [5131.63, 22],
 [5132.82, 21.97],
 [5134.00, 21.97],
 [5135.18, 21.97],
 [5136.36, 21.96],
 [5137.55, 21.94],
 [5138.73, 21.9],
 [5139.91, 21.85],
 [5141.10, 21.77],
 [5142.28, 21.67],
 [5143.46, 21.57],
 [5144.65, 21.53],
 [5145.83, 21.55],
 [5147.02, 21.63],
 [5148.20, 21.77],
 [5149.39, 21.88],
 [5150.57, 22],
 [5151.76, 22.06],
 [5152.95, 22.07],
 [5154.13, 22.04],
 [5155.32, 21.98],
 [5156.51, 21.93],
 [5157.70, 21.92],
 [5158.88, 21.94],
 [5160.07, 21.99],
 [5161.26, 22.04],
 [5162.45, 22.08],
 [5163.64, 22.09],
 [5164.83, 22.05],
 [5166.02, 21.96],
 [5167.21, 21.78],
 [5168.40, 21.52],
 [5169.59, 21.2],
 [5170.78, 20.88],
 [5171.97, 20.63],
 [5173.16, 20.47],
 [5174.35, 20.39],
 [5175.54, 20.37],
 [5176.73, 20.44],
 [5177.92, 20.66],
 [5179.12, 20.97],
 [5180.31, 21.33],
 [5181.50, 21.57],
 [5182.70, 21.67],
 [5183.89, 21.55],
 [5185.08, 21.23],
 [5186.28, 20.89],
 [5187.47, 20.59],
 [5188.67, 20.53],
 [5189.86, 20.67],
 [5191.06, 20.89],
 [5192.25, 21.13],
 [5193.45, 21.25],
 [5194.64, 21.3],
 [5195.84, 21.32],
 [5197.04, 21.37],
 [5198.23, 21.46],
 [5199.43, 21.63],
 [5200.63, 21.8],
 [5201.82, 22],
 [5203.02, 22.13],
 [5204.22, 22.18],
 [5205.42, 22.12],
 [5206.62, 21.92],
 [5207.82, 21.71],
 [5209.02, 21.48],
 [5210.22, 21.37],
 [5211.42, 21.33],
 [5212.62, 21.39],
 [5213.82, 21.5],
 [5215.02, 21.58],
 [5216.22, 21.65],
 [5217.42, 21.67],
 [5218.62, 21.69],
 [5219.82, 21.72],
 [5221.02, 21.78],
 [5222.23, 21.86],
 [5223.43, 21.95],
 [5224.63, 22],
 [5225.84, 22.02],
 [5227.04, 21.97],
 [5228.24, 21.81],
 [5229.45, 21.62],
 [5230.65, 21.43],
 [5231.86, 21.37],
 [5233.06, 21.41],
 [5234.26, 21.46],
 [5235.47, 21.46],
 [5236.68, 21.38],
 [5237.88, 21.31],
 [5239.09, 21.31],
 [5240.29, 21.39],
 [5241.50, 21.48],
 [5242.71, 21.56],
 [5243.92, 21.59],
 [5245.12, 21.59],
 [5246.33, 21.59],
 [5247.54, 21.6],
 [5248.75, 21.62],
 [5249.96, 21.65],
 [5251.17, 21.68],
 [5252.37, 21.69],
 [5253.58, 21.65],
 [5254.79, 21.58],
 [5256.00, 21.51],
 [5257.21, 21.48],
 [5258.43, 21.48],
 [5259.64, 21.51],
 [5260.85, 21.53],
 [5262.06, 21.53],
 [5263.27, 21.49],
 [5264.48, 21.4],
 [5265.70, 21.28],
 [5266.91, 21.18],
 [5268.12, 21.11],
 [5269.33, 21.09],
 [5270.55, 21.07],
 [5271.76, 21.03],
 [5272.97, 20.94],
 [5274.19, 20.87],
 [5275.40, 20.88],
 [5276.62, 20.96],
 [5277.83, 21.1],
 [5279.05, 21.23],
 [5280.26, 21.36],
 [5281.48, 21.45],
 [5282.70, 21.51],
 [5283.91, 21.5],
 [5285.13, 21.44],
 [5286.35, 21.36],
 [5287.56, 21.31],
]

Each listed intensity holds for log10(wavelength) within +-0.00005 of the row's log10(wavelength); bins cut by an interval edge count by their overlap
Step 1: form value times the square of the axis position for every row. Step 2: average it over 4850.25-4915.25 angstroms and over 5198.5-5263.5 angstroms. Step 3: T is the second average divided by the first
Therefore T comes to 1.1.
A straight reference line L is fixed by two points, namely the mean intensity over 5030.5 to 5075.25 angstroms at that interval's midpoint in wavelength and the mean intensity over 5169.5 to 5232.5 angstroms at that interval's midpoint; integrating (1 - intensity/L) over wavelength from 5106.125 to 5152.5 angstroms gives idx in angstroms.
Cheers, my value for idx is -0.4 angstroms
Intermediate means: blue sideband 22.4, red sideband 21.4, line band 22.1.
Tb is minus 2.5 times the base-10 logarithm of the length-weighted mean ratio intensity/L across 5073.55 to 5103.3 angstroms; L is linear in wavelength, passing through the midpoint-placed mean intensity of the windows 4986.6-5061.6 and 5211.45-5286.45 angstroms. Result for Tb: -0.015 mag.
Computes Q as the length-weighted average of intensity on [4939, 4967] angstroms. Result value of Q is 22.7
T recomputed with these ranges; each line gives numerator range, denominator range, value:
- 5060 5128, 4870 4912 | 1.08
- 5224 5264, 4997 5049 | 1.05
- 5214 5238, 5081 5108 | 1.02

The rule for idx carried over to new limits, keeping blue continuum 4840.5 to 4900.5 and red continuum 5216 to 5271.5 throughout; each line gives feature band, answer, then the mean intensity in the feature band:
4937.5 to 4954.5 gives -0.85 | 22.7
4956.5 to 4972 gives -0.76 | 22.7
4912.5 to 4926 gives -0.65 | 22.7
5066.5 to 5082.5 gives -0.58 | 22.4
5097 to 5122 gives -0.84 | 22.3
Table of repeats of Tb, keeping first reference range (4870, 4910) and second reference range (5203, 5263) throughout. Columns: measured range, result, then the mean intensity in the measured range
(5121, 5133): -0.02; 22.2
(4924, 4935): -0.01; 22.6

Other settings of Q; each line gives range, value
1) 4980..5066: 22.4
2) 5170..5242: 21.4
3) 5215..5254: 21.6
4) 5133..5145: 21.8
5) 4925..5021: 22.6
